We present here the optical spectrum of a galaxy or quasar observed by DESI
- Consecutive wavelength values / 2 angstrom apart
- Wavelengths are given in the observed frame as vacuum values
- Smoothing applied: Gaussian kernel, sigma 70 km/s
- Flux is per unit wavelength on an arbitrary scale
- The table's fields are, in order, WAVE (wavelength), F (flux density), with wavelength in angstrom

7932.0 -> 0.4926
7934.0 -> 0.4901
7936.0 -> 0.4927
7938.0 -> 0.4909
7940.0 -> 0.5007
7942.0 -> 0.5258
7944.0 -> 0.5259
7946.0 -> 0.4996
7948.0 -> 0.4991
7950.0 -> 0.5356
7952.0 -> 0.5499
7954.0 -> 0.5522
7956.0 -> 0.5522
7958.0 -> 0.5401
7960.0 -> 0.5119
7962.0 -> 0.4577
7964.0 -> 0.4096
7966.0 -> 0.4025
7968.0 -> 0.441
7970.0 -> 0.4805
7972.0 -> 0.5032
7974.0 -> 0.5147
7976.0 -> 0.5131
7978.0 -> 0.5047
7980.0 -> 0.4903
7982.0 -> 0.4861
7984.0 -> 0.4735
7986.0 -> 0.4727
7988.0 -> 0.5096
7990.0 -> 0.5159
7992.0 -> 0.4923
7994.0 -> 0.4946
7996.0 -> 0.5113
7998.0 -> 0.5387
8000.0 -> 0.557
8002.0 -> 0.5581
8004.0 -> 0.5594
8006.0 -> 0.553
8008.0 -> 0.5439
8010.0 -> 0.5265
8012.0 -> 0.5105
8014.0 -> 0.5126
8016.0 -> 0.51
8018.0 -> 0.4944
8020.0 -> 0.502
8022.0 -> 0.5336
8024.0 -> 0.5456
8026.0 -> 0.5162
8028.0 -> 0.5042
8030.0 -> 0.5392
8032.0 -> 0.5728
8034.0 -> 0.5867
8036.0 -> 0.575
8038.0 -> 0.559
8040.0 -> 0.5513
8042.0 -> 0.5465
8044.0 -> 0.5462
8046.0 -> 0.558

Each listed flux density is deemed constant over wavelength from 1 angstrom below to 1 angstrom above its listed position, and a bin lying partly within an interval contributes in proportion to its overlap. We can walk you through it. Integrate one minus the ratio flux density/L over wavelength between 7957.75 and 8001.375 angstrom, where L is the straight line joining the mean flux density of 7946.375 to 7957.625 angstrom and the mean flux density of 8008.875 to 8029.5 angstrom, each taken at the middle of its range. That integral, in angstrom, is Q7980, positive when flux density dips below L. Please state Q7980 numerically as 3.0 angstrom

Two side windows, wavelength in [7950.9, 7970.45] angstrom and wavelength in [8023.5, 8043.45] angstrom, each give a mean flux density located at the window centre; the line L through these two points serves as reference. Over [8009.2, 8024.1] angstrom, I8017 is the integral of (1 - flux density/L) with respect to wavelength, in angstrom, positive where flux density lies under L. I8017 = 0.6 angstrom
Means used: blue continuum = 0.49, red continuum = 0.55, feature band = 0.515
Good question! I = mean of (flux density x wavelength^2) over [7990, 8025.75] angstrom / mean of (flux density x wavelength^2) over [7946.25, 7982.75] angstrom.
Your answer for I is 1.07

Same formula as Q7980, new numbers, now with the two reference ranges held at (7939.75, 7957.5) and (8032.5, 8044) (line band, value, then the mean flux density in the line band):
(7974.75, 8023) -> 2.9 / 0.515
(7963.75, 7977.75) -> 1.7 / 0.471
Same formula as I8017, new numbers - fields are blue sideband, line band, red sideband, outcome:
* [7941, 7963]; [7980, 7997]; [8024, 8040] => 1.3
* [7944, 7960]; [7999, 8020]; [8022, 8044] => 0.5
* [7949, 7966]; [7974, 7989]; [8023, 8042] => 0.8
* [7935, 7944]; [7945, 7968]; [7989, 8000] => 0.4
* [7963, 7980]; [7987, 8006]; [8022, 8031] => -1.2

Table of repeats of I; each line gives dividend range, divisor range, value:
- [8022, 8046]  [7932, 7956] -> 1.09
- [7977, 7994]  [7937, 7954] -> 0.96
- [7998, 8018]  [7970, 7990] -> 1.08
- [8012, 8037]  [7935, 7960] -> 1.04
